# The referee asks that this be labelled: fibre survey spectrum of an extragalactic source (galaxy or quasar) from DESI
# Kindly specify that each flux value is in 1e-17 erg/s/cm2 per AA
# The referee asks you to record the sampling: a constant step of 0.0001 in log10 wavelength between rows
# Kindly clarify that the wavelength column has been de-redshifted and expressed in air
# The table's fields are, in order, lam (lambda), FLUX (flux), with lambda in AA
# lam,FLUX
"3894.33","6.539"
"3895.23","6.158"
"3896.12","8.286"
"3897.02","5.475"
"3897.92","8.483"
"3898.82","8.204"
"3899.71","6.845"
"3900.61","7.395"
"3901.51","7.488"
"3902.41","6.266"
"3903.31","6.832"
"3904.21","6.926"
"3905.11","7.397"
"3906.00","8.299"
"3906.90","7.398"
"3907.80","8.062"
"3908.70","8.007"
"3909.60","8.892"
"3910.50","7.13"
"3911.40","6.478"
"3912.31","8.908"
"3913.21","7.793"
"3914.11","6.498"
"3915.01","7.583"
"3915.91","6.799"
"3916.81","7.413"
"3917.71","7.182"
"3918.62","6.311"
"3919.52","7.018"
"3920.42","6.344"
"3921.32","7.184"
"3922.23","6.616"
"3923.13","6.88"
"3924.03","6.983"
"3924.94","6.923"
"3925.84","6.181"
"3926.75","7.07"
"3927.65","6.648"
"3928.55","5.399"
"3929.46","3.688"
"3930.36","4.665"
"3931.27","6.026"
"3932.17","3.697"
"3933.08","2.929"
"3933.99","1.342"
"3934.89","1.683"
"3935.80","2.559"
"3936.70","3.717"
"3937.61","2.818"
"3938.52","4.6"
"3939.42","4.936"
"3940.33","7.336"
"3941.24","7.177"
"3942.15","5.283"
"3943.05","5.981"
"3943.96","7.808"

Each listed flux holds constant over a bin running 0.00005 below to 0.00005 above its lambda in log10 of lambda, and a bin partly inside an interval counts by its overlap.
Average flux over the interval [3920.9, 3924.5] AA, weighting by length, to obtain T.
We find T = 6.9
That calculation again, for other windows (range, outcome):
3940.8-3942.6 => 6.23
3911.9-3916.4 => 7.51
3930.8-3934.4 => 3.52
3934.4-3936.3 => 2.16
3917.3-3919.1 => 6.72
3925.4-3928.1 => 6.64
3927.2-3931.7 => 5.28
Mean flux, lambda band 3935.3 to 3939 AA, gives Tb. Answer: 3.42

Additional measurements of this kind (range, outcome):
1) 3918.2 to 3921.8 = 6.72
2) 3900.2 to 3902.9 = 7.03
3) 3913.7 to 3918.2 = 7.09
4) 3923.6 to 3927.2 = 6.78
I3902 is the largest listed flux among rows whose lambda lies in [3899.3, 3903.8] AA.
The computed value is 7.488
